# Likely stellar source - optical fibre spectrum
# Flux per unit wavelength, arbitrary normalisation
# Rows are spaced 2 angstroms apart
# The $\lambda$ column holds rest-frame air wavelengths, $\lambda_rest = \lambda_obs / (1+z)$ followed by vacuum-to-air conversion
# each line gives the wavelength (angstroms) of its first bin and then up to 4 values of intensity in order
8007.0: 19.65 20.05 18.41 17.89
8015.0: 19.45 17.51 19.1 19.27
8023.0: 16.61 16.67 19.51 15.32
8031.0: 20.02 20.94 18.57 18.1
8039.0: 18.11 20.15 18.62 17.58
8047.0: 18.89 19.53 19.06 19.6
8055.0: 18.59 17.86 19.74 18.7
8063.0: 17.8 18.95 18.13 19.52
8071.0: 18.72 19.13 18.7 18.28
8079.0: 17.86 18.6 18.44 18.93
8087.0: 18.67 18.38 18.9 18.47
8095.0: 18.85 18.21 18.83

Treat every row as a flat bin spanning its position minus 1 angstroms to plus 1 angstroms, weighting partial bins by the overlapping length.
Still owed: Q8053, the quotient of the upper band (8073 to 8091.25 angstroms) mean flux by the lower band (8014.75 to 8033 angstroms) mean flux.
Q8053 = 1.02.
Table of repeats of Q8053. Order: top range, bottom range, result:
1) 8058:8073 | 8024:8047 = 1.02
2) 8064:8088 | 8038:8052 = 0.99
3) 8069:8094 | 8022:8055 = 1.00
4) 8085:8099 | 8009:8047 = 1.01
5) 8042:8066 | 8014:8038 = 1.02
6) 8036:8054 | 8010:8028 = 1.03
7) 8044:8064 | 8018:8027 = 1.04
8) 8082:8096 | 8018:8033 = 1.02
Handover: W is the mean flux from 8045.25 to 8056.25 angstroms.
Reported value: 19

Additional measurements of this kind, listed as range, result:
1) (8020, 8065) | 18.6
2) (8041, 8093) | 18.7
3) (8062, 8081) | 18.6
